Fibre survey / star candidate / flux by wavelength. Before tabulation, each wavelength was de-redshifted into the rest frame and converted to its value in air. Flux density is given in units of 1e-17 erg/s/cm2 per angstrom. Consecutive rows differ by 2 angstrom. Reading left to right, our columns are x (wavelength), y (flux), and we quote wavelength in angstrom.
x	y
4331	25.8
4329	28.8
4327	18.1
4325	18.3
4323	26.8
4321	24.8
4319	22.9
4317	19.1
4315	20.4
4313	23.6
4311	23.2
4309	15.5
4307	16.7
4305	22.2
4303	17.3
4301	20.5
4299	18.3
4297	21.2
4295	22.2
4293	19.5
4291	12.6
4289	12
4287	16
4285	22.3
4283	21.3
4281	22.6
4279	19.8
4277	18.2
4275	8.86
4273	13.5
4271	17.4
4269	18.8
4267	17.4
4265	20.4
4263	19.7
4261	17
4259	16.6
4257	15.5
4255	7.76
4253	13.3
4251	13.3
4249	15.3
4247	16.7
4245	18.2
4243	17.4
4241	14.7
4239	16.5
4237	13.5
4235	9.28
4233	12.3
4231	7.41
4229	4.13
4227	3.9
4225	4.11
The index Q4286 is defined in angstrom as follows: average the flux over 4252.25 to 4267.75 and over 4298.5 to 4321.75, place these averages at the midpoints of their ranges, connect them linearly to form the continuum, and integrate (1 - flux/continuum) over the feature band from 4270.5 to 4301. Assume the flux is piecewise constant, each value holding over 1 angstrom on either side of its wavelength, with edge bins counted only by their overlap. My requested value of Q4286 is 0.7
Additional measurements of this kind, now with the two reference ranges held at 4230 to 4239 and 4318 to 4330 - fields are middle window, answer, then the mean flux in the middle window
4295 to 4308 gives 0.41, 19.6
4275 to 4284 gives -0.95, 19.2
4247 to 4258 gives 0.22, 13.4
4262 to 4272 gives -2.01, 18.7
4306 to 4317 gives 0.93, 19.8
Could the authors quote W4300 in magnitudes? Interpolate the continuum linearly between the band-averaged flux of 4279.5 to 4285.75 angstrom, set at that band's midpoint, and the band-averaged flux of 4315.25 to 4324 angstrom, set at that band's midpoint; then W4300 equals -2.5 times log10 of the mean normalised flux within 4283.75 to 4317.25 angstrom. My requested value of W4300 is 0.18 mag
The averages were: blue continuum 21.9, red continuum 23.1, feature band 19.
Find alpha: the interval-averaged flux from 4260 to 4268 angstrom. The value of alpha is 18.6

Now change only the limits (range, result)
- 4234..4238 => 11.4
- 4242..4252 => 16.2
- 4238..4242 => 15.6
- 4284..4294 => 16.5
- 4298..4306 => 19.6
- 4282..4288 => 19.9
